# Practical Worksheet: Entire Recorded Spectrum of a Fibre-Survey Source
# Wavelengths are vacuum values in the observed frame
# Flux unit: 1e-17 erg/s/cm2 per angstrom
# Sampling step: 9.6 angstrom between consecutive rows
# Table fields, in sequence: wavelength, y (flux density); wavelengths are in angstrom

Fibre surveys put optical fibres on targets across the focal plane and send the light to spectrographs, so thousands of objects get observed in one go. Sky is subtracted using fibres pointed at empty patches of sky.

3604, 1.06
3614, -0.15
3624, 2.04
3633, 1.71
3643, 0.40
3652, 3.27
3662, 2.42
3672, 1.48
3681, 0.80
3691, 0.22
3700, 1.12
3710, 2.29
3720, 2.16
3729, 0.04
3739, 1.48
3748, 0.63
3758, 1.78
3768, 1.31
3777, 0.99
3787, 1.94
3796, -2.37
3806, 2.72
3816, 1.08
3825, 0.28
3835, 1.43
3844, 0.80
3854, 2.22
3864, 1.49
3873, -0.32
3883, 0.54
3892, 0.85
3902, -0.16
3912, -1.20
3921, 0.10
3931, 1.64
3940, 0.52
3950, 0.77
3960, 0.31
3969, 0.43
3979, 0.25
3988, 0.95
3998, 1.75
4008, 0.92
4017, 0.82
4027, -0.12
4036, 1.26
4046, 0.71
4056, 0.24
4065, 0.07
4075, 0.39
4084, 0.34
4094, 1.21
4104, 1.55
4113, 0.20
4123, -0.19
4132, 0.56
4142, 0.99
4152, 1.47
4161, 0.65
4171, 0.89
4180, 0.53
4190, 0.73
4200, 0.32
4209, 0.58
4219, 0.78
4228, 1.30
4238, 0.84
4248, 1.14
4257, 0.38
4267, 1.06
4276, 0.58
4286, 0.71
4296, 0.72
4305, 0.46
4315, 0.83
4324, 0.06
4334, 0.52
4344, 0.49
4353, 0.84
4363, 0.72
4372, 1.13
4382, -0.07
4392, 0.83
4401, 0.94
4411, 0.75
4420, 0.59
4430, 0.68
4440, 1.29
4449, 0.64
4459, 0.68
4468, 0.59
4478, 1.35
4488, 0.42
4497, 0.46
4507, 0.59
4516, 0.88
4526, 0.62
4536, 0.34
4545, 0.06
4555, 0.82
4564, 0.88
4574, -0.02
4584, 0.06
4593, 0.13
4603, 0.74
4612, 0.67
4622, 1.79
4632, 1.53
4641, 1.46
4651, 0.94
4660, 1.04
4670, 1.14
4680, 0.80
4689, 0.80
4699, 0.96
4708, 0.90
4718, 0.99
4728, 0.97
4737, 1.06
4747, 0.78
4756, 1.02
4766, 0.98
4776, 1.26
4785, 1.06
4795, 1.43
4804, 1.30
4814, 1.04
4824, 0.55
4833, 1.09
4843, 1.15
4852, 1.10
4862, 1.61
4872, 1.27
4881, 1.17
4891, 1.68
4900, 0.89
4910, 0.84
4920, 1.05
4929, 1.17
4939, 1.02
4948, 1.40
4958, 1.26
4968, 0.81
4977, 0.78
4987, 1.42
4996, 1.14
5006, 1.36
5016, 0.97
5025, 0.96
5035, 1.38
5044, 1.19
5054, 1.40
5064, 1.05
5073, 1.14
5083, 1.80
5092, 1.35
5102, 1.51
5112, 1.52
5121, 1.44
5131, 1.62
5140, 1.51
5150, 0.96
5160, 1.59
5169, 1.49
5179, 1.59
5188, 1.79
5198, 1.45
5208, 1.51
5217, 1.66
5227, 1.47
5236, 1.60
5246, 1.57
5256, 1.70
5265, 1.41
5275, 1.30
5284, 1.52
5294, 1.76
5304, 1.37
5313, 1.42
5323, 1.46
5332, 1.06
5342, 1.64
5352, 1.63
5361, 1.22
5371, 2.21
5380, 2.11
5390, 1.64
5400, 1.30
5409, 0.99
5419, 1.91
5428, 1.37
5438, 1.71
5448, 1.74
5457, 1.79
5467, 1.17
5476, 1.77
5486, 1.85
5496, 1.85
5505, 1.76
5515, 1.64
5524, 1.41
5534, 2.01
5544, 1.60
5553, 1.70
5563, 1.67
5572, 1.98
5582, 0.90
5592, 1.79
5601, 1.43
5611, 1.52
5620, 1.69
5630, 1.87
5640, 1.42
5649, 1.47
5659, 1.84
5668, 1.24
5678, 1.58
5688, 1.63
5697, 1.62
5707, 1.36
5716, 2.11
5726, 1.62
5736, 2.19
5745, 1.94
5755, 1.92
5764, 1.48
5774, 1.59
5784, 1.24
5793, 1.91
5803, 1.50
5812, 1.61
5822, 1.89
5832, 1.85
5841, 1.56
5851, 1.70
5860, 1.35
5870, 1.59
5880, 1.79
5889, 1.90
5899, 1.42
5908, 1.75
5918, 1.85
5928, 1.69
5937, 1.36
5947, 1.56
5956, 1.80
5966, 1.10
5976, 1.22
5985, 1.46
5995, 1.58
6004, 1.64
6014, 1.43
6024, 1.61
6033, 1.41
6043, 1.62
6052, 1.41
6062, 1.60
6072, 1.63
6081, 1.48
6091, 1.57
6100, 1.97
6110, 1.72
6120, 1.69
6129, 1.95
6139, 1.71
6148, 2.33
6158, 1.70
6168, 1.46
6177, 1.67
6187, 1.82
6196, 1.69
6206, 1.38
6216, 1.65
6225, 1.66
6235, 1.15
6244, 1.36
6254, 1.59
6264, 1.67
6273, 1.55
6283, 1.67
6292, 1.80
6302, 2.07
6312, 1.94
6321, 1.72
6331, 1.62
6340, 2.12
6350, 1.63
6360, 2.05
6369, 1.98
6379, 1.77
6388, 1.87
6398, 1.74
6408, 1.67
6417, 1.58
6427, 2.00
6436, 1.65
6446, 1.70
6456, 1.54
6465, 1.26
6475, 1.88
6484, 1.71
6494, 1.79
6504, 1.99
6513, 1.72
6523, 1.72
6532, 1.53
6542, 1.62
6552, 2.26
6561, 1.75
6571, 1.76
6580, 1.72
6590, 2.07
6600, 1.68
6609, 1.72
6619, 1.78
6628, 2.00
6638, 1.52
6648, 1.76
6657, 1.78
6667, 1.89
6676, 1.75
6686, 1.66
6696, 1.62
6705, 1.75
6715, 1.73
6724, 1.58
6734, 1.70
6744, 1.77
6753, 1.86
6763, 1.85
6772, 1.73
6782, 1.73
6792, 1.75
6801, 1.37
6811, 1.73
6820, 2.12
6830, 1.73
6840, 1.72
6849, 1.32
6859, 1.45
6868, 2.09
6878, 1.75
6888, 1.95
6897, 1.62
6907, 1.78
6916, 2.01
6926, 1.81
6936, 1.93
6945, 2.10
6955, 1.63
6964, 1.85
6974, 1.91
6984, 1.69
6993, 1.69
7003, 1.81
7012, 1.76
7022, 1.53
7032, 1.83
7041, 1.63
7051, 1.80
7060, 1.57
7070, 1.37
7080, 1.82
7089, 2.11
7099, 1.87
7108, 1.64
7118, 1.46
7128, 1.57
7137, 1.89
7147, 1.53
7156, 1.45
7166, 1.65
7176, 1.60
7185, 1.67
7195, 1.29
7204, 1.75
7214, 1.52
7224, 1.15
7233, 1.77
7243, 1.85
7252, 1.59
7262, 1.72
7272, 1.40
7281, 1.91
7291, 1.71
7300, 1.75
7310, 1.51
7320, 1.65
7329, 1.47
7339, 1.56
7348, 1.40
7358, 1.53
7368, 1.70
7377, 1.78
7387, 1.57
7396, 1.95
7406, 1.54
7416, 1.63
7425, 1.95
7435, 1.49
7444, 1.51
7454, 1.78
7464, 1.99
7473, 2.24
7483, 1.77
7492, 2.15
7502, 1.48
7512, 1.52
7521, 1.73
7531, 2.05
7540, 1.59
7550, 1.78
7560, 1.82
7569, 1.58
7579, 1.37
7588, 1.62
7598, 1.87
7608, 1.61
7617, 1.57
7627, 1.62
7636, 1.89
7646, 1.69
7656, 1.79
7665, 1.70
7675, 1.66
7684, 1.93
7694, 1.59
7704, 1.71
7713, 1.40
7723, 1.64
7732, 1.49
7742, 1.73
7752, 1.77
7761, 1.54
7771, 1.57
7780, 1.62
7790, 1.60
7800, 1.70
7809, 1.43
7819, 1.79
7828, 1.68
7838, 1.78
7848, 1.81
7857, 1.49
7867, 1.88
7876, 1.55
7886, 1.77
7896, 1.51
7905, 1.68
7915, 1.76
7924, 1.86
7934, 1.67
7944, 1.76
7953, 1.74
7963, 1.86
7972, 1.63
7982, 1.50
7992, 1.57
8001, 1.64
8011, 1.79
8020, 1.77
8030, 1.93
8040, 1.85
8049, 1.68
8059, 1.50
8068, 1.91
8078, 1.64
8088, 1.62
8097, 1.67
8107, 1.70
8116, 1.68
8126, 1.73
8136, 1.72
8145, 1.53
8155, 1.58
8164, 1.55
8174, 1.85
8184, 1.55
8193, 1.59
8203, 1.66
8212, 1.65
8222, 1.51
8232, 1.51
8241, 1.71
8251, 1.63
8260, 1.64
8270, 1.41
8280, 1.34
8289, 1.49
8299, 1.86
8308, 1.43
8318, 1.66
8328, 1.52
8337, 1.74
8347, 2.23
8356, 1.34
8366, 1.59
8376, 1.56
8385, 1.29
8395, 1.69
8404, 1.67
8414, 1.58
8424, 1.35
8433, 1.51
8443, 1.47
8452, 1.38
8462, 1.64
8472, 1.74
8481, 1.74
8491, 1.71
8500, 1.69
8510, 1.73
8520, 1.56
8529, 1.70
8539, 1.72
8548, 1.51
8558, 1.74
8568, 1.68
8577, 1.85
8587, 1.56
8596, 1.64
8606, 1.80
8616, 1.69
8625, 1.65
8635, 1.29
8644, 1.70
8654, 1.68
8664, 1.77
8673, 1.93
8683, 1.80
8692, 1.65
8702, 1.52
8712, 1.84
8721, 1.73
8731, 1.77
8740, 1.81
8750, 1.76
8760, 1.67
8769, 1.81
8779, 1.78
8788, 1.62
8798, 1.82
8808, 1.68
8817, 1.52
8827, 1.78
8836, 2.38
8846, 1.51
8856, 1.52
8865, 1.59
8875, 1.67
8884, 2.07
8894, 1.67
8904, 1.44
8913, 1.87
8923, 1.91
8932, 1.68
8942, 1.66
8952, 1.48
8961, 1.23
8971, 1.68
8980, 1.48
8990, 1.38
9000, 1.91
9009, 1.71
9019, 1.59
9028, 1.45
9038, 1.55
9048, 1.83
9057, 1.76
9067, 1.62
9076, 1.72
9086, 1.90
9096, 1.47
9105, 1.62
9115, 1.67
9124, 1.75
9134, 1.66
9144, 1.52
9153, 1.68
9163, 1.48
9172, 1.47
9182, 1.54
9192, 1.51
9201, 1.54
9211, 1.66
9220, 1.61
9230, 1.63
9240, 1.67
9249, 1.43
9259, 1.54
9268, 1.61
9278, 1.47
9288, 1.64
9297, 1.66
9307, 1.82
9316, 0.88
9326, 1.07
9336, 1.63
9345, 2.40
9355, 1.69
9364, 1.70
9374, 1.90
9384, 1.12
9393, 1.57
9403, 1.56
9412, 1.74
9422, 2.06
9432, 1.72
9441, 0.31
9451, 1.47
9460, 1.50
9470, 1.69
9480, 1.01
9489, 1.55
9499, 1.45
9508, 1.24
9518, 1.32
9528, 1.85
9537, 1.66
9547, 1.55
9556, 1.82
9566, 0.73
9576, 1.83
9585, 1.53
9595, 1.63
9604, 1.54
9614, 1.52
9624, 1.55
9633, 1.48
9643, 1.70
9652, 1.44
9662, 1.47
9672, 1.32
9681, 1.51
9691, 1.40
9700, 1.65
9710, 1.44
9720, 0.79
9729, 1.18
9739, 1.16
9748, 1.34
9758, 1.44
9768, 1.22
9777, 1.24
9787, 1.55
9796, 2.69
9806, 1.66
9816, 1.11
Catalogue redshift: 0.15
